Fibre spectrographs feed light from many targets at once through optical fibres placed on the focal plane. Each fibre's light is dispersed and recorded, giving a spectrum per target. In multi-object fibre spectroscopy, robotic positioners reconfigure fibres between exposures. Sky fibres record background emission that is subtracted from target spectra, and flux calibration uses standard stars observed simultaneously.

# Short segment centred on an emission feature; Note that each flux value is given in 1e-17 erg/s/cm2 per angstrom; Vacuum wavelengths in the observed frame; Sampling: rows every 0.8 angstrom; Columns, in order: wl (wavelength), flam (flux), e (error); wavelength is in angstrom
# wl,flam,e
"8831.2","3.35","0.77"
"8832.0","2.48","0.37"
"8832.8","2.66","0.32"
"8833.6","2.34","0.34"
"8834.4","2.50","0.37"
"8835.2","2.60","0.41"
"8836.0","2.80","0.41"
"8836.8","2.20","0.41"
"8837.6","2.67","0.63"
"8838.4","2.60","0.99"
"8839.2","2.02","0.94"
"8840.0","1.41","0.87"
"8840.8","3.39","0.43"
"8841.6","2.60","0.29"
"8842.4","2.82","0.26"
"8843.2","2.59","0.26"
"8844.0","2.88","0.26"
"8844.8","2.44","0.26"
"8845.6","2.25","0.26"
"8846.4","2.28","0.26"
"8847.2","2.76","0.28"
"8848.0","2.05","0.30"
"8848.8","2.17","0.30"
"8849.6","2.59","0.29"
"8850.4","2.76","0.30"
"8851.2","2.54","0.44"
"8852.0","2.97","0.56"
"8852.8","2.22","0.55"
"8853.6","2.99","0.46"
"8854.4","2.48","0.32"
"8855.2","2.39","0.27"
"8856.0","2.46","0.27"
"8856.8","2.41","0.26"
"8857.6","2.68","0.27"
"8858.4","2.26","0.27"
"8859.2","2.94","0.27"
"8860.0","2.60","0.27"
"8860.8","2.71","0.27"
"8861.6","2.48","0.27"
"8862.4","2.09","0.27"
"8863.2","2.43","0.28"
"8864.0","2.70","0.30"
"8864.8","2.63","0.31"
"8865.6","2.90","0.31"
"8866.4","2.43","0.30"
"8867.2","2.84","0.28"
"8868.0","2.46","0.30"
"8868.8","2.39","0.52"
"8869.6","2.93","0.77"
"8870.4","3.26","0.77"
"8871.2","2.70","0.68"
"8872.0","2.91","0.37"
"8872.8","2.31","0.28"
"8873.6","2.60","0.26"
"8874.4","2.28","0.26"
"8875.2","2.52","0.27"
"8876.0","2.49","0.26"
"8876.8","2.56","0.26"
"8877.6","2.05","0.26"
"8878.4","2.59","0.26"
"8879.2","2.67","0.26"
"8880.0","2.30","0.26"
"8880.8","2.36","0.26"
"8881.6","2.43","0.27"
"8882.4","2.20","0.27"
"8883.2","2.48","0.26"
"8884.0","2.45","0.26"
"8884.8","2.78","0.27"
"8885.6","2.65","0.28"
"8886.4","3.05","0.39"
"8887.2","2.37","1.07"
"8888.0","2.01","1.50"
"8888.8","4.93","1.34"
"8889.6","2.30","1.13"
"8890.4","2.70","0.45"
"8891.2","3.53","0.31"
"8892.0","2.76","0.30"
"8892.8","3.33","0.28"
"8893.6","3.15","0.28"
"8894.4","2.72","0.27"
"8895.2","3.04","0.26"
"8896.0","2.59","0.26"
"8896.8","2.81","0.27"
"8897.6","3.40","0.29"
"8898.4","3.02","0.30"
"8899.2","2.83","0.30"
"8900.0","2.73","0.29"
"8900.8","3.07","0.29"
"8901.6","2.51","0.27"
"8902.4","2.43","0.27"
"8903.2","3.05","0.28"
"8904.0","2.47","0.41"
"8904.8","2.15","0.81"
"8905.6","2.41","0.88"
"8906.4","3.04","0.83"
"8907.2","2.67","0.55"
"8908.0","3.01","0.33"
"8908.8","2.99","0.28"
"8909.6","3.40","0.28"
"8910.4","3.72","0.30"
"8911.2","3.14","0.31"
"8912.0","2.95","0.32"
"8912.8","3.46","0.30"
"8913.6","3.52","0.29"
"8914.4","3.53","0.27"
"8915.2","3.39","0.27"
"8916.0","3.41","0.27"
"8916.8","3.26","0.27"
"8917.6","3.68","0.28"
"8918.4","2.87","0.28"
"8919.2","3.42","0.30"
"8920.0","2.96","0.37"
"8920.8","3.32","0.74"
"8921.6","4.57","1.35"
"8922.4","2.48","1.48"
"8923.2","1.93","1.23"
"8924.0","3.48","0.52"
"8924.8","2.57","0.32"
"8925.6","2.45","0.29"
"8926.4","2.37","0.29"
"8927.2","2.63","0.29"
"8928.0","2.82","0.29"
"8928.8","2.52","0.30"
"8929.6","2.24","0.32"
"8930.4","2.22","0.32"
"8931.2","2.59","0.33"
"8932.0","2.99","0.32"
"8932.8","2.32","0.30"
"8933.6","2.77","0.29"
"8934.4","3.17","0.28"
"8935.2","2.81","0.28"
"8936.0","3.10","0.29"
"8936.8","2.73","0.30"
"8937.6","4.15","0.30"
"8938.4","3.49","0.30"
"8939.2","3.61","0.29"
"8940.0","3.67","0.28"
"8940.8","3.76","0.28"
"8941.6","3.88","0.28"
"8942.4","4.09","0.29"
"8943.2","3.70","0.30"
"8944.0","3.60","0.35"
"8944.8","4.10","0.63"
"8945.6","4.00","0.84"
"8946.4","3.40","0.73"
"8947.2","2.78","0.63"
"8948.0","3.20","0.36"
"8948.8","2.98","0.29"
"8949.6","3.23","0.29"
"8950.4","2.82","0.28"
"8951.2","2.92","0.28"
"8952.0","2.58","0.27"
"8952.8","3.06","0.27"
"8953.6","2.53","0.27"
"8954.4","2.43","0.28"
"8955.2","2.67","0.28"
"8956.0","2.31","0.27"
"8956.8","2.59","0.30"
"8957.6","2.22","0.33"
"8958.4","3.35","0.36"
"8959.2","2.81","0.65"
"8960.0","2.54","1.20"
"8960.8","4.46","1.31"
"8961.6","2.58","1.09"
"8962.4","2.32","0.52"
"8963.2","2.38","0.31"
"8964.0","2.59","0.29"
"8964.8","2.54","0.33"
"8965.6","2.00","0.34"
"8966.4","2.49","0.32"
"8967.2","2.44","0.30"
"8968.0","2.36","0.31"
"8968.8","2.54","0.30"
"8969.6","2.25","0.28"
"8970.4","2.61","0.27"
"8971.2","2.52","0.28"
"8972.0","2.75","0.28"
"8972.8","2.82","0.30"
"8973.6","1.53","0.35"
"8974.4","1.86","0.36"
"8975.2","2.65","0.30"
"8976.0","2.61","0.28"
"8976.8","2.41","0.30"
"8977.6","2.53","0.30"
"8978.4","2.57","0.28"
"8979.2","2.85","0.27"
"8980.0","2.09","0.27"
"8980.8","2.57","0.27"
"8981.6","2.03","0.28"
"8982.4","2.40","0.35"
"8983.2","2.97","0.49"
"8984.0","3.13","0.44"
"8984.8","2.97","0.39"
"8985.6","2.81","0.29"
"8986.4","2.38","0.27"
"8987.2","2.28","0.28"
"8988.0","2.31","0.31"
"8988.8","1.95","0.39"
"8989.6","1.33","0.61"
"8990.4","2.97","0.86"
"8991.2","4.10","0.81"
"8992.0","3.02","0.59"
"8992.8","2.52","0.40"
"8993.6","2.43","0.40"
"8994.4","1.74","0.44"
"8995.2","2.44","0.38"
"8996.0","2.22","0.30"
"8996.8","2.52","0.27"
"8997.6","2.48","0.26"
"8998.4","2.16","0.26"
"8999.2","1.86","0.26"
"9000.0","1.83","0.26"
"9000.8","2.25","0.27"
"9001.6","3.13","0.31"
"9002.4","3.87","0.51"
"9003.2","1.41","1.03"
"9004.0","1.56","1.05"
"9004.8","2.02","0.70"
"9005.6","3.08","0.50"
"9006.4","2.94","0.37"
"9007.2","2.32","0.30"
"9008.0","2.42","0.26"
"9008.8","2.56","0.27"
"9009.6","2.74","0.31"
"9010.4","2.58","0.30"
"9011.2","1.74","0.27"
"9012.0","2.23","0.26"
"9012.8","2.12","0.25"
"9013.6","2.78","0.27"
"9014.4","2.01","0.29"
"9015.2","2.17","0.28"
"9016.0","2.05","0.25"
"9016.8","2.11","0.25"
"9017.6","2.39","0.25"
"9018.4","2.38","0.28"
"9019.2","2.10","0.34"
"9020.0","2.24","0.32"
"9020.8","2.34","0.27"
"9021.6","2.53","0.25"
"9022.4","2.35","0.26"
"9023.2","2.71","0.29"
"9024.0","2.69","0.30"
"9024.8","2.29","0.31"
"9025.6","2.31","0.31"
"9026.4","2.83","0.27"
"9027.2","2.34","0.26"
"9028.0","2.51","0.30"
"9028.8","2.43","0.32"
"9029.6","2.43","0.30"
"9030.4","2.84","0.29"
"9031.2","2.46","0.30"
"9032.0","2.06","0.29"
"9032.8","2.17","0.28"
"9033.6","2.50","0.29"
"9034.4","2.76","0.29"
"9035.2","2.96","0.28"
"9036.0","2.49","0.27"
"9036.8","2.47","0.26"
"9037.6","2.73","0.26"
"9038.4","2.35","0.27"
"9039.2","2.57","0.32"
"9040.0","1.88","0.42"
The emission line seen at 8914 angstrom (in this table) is H-alpha 6563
